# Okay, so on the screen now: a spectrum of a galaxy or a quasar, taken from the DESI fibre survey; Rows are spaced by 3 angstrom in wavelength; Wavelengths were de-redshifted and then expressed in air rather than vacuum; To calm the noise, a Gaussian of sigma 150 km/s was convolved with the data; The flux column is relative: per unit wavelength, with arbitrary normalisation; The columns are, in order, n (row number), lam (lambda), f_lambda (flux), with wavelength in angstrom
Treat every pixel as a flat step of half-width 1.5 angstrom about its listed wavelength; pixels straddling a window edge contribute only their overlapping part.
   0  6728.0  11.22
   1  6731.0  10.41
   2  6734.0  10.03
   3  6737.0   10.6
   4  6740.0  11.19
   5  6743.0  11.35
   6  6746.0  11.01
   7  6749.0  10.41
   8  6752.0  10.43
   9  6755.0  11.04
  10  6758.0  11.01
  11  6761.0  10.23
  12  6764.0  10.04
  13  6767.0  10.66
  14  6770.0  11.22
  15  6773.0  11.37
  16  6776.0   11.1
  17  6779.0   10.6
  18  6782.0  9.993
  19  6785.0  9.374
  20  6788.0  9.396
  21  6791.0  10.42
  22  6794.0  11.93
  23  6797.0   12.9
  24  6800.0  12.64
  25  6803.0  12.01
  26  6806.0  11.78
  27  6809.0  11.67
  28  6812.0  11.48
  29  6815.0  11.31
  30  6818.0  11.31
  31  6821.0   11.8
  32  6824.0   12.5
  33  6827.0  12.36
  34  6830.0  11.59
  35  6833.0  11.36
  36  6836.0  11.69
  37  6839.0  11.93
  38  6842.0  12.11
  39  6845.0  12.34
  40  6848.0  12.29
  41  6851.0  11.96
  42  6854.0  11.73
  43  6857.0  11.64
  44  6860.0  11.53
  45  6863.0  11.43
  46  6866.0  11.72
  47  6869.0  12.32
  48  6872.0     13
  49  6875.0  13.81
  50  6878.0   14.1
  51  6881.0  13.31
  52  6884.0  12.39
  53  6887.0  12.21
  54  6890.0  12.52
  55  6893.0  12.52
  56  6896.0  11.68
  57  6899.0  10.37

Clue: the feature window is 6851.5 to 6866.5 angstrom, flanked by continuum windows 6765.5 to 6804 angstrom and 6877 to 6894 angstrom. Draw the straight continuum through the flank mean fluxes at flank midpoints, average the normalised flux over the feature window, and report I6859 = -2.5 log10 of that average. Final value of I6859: 0.065 mag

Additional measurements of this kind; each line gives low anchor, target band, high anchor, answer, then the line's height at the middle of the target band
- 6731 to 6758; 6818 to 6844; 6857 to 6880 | 0.01 mag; 12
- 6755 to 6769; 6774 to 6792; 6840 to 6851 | 0.08 mag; 11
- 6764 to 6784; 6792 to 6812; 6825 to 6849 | -0.07 mag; 11.3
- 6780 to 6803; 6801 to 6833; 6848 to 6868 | -0.05 mag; 11.3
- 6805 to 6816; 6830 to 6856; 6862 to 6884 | 0.03 mag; 12.2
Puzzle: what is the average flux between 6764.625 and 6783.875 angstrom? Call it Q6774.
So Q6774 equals 10.8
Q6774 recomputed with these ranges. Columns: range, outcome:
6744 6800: 10.8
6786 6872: 11.8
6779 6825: 11.3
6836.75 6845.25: 12.1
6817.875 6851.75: 12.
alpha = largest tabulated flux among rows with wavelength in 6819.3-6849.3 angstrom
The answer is 12.5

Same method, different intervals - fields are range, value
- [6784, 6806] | 12.9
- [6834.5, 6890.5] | 14.1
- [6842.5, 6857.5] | 12.34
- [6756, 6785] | 11.37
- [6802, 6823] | 12.01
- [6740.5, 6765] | 11.35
